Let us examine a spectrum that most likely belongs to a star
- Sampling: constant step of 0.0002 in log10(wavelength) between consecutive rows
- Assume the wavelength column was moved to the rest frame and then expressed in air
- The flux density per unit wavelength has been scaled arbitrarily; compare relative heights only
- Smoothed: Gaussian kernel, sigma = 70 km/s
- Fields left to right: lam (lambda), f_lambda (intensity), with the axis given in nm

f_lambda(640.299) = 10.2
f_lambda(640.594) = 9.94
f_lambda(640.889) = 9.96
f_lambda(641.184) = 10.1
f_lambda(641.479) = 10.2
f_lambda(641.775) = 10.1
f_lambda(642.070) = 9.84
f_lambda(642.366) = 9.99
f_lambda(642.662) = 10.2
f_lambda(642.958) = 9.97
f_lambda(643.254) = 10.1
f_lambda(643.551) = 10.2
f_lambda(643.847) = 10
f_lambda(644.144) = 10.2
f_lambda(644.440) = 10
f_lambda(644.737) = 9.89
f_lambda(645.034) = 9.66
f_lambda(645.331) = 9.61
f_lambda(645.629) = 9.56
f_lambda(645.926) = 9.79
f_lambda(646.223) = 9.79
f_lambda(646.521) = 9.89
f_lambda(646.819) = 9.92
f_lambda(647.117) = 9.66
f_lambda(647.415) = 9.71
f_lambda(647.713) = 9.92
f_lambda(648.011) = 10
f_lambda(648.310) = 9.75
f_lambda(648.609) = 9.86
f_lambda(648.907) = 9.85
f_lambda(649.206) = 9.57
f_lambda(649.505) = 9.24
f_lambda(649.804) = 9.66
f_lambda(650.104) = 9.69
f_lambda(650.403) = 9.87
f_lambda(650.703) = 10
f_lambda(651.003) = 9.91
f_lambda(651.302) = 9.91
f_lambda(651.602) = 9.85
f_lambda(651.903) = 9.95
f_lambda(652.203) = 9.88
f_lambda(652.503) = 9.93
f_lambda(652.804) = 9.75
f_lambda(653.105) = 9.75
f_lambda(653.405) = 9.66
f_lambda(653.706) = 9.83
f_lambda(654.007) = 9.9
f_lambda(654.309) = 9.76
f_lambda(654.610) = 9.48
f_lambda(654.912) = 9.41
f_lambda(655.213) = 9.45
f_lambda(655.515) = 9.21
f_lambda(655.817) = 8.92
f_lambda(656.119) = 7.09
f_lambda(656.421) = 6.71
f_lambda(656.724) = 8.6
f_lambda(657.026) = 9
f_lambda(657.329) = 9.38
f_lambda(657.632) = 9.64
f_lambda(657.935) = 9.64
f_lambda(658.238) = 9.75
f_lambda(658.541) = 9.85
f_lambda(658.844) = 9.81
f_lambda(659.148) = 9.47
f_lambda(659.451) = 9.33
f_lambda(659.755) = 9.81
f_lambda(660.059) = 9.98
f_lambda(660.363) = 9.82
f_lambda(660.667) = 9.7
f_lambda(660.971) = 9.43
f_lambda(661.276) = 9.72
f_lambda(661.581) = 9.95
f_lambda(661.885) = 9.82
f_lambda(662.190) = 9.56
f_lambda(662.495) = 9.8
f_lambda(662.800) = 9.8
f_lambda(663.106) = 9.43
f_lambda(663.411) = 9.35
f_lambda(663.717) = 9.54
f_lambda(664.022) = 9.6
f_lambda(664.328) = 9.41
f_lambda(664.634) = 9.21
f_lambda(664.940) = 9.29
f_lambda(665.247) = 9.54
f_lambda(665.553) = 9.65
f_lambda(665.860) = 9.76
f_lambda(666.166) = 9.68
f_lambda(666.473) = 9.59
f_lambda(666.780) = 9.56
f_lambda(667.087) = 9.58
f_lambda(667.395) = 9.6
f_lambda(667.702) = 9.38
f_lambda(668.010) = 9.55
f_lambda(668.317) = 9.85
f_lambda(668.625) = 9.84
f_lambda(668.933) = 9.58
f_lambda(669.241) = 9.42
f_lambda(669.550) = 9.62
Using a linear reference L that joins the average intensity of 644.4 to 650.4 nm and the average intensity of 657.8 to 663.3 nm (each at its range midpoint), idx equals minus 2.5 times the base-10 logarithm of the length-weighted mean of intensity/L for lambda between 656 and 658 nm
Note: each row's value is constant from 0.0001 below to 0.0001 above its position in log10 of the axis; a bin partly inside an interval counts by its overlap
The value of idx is 0.14 mag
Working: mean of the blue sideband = 9.75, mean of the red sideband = 9.7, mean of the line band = 8.56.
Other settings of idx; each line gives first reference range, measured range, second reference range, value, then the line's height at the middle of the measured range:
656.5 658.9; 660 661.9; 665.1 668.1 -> -0.036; 9.44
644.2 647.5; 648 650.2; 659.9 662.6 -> 0.011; 9.78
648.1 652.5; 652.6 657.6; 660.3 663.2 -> 0.071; 9.76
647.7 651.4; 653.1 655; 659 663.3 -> 0.006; 9.74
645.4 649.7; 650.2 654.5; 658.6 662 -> -0.012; 9.74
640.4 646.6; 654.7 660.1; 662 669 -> 0.064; 9.71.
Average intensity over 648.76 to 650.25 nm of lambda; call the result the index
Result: 9.6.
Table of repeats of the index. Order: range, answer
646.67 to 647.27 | 9.79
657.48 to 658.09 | 9.64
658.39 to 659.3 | 9.71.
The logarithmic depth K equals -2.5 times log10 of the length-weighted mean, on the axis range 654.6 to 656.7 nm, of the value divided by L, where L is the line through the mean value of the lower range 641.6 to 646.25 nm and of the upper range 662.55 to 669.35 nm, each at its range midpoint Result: 0.14 mag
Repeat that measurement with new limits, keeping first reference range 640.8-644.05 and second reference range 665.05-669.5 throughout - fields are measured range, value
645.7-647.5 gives 0.022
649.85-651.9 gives 0.005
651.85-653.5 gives 0.006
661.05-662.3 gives -0.004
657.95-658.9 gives -0.002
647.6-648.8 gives 0.008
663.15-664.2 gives 0.020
